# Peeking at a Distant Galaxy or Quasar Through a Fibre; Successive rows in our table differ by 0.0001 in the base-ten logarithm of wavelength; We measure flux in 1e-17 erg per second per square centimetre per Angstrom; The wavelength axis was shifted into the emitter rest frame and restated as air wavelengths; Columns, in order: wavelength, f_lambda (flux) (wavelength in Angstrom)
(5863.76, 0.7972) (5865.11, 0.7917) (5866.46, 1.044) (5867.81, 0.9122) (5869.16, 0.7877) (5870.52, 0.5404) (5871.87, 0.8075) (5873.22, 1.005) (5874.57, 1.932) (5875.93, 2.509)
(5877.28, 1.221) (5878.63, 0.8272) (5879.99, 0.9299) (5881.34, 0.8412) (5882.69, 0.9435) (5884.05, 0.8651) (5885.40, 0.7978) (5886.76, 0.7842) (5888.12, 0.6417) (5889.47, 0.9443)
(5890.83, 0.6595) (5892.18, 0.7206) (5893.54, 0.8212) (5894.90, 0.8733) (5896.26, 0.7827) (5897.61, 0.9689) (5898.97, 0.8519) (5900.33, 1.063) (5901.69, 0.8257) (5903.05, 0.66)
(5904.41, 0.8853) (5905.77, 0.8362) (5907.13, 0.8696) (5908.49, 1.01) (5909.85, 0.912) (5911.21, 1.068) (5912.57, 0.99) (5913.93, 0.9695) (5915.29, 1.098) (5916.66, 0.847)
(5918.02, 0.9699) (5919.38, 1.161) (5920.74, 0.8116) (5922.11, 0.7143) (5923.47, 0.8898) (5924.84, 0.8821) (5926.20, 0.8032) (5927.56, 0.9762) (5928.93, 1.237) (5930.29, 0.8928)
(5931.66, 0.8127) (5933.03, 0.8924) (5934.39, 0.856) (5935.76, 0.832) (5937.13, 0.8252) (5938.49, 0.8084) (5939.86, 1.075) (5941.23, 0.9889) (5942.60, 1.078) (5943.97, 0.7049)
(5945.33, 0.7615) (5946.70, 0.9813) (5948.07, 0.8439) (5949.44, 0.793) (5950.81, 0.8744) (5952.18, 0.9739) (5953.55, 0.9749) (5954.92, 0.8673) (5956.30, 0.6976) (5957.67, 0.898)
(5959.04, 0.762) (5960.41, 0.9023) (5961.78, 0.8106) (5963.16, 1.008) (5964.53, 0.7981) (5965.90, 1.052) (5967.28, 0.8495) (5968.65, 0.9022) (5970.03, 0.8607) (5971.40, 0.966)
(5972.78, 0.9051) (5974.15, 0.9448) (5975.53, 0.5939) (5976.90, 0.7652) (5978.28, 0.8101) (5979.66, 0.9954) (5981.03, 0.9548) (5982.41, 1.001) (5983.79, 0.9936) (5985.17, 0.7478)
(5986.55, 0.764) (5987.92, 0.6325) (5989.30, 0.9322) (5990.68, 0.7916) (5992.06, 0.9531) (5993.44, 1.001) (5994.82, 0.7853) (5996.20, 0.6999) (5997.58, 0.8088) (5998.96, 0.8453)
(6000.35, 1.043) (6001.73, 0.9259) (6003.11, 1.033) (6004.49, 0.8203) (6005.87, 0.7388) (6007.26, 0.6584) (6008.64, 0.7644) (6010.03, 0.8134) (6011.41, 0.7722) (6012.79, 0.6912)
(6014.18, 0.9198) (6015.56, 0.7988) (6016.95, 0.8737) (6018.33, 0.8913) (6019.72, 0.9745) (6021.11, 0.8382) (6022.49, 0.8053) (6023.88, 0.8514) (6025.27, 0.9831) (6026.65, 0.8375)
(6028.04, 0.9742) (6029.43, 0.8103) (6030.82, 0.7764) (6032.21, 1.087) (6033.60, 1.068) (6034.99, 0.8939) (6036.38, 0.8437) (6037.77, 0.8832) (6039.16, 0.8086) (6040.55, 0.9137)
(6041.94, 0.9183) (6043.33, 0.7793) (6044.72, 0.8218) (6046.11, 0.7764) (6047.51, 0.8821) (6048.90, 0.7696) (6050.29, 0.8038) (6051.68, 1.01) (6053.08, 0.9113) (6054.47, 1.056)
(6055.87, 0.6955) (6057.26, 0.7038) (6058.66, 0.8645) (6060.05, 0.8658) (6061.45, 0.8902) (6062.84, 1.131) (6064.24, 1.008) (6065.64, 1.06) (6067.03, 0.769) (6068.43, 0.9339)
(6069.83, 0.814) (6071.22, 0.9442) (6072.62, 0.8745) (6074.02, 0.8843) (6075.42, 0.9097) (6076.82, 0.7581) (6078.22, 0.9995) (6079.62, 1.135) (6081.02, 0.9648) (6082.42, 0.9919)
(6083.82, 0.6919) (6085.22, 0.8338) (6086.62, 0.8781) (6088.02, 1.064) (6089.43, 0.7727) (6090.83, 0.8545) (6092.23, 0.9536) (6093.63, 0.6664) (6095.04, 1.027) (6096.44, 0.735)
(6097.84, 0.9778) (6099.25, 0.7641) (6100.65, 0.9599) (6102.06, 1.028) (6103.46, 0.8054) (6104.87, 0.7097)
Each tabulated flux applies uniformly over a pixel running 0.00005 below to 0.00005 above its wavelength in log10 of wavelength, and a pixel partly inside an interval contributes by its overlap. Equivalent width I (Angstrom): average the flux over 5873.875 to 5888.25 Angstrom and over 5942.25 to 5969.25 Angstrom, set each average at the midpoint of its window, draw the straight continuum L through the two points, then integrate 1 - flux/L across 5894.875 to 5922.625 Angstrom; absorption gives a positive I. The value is 3.26 Angstrom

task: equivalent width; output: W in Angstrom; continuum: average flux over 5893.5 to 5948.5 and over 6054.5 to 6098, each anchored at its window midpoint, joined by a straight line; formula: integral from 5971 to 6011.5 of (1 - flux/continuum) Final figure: 2.3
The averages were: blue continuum 0.907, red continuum 0.893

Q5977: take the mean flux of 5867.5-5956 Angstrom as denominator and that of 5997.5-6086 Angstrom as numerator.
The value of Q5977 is 0.9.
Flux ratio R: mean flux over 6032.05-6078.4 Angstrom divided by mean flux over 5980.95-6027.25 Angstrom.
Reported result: 1.05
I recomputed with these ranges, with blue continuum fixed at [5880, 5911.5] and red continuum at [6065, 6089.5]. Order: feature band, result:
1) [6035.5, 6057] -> 1.0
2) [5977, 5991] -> 0.3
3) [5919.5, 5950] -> -0.9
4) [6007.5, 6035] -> 0.7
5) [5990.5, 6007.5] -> 0.4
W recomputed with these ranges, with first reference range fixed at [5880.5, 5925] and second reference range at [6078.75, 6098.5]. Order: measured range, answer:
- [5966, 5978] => 0.4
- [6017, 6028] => 0.0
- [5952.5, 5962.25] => 0.4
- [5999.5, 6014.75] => 0.9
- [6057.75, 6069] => -0.5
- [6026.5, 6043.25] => -0.1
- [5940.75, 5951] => 0.1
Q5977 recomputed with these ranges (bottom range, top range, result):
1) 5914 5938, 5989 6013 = 0.92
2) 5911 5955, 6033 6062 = 0.94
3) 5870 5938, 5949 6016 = 0.91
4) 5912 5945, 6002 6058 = 0.93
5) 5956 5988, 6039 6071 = 1.02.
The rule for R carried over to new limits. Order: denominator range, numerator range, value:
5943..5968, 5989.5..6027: 0.98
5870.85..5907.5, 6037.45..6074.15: 0.92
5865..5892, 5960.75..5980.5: 0.89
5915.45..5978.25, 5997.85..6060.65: 0.97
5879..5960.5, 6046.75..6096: 1.01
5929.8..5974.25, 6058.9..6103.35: 1.03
